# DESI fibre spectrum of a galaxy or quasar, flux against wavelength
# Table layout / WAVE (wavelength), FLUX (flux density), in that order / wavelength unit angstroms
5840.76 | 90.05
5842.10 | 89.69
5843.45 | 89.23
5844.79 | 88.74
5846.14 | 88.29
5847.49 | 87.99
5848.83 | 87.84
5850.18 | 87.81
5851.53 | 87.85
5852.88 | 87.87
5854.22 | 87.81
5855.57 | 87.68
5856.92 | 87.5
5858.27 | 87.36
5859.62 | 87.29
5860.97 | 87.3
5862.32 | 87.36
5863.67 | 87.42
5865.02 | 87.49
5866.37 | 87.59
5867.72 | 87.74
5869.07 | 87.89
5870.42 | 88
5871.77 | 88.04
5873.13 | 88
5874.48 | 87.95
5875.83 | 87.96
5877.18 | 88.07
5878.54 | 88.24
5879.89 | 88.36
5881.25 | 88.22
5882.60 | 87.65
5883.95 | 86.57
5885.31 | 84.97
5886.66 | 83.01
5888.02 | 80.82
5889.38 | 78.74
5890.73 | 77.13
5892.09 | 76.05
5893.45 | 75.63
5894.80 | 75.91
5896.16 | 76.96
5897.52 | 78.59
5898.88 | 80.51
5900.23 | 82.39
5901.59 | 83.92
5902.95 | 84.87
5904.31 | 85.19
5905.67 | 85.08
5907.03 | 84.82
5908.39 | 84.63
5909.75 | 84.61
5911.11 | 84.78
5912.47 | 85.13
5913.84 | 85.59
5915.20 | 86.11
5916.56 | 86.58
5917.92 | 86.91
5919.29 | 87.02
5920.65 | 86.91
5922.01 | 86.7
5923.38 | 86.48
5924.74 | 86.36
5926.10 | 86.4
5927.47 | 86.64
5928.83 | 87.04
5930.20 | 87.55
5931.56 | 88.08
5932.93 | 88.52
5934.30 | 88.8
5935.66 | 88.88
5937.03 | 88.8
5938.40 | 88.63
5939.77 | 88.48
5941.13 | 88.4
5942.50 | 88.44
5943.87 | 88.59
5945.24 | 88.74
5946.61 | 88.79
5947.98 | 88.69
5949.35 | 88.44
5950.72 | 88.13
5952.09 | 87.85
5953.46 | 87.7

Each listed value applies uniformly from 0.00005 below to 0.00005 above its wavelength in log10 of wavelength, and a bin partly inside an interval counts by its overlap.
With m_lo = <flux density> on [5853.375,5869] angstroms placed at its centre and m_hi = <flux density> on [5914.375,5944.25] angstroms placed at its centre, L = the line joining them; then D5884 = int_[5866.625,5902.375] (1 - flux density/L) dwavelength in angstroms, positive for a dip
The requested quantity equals 1.5 angstroms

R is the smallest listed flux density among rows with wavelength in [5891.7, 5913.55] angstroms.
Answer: 75.63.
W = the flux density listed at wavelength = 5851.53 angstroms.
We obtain 87.85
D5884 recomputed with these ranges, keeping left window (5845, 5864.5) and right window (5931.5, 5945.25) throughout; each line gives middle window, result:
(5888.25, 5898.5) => 1.3 angstroms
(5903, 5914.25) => 0.4 angstroms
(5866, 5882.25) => 0.0 angstroms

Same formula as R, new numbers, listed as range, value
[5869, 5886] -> 84.97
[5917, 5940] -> 86.36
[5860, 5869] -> 87.3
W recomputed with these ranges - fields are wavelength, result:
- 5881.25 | 88.22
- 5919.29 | 87.02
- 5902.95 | 84.87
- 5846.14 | 88.29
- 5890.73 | 77.13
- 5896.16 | 76.96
